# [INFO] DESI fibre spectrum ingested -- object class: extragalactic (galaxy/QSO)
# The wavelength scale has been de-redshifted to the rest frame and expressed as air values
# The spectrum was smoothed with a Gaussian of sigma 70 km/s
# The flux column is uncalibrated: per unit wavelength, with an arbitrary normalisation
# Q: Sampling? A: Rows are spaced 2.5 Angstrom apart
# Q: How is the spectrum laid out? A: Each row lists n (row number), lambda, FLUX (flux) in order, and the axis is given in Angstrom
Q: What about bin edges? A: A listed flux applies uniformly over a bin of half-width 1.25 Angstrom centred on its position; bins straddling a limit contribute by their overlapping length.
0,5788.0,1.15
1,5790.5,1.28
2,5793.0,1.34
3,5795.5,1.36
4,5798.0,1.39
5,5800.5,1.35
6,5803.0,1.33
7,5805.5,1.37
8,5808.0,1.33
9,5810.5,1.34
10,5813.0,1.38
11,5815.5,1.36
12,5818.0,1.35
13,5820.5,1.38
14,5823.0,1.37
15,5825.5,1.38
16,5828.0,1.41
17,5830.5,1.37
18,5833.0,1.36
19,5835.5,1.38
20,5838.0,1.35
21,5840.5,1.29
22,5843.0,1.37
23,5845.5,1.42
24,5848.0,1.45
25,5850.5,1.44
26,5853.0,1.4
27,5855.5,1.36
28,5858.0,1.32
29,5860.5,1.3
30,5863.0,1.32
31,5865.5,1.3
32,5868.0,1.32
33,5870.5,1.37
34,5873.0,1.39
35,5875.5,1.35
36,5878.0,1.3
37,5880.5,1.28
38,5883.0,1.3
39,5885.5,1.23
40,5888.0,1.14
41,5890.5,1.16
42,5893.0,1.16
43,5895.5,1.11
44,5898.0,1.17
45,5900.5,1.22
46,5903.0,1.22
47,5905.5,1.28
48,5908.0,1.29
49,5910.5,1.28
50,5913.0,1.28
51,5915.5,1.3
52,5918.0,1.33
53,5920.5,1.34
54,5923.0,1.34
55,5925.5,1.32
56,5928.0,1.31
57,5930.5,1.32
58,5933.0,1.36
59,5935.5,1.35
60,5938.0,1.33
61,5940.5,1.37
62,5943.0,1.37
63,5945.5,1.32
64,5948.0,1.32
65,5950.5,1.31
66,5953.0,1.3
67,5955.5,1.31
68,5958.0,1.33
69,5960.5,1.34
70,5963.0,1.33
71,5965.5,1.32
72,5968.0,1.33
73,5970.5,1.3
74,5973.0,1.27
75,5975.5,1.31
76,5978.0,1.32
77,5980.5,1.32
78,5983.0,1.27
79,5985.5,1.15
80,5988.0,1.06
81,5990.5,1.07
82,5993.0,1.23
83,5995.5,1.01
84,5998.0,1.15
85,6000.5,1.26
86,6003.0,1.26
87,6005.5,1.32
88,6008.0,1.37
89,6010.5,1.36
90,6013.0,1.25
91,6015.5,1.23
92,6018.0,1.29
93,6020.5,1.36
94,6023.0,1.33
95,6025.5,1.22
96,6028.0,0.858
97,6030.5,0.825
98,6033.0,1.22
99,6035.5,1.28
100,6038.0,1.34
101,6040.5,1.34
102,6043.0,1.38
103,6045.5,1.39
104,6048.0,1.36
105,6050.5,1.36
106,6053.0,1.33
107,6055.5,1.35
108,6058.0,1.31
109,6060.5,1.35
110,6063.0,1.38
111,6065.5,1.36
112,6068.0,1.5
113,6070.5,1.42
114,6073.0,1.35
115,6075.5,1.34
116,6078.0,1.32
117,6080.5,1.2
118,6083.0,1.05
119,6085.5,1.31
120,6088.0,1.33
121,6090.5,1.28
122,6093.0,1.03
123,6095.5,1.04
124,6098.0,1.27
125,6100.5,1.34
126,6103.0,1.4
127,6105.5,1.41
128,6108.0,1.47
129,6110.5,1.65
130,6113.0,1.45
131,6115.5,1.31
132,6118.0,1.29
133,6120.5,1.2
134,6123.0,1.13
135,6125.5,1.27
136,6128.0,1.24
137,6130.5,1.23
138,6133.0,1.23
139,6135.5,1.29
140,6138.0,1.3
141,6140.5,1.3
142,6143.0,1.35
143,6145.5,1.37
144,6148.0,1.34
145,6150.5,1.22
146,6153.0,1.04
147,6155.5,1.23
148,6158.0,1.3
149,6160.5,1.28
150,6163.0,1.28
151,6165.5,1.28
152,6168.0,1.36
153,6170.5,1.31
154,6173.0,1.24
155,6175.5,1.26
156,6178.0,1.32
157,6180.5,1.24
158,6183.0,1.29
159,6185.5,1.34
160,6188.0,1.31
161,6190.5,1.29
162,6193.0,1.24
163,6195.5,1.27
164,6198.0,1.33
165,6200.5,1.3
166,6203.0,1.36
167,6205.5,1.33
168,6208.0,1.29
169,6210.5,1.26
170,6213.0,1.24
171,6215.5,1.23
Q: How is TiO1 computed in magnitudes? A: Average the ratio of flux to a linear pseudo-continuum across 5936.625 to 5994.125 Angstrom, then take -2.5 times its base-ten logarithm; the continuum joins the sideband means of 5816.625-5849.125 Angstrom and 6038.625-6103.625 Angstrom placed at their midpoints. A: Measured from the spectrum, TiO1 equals 0.04 mag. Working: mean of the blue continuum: 1.38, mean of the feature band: 1.29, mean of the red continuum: 1.31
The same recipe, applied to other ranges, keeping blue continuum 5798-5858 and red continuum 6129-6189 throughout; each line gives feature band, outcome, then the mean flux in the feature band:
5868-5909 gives 0.087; 1.25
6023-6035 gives 0.216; 1.08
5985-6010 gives 0.112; 1.19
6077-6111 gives 0.010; 1.28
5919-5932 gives 0.014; 1.33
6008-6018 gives 0.023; 1.29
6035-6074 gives -0.046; 1.36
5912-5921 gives 0.029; 1.31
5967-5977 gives 0.024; 1.3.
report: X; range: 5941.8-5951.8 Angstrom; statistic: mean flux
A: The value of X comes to 1.33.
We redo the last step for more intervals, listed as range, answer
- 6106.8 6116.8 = 1.47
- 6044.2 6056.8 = 1.36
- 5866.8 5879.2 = 1.35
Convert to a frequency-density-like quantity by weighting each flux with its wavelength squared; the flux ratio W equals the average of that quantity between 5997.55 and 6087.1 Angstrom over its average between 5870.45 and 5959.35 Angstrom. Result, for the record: 1.0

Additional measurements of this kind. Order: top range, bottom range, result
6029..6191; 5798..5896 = 1.06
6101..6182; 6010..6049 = 1.08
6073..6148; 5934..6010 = 1.06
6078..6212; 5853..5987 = 1.07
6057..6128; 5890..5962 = 1.07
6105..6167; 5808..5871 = 1.05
